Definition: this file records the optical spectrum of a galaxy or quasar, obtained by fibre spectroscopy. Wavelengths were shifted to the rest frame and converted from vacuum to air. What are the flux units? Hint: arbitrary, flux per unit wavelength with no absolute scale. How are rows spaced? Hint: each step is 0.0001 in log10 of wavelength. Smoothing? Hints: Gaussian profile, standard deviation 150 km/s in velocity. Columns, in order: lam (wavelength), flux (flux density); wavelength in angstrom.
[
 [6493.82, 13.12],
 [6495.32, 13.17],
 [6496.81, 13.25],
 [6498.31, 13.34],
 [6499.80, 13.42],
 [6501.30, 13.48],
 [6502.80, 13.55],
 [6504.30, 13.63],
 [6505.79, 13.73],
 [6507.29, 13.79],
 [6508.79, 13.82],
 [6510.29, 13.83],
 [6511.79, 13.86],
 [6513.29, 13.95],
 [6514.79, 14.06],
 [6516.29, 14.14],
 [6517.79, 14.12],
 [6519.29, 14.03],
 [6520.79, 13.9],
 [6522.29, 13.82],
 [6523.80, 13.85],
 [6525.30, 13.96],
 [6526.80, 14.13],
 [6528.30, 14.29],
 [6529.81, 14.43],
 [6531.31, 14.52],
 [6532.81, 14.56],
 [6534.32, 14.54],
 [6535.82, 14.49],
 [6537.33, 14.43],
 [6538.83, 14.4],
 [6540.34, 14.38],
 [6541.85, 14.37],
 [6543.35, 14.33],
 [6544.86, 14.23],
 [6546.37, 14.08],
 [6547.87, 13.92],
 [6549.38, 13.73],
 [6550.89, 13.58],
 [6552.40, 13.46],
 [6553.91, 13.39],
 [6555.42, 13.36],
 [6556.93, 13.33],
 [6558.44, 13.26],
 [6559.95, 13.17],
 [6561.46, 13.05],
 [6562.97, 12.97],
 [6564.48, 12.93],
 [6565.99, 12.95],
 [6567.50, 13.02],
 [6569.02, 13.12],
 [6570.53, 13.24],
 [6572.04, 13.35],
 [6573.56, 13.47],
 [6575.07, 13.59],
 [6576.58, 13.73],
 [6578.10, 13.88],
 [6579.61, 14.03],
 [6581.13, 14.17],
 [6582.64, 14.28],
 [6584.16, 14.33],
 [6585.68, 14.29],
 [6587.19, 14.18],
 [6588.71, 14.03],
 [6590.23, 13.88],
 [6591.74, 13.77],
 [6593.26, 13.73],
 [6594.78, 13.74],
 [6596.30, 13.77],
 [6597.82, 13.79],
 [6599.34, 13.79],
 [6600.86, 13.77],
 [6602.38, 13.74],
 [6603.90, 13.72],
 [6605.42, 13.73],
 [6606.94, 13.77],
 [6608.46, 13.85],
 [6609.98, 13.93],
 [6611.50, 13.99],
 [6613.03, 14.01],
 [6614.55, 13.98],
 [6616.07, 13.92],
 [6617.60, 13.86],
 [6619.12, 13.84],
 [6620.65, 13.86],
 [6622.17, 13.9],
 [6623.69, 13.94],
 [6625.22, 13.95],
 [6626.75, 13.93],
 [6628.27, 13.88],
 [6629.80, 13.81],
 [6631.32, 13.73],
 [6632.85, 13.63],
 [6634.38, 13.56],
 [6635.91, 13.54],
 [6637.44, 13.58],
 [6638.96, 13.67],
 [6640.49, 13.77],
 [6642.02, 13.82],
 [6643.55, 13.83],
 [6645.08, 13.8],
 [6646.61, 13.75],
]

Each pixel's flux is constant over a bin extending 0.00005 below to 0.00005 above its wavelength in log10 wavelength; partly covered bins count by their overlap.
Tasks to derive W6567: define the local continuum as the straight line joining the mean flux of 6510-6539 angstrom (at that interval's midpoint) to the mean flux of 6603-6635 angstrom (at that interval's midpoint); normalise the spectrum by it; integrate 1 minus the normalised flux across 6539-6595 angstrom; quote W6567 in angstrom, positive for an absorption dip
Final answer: 1.33 angstrom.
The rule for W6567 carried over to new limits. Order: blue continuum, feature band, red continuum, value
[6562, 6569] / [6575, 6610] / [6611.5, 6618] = -1.03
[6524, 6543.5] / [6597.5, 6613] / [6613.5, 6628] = 0.20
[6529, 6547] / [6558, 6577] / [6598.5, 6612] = 1.25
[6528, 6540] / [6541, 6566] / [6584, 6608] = 1.26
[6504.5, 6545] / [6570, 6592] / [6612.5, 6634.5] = 0.14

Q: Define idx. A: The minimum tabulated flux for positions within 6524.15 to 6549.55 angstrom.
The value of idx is 13.73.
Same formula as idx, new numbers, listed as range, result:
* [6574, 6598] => 13.59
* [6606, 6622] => 13.77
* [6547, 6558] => 13.33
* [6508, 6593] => 12.93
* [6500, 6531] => 13.48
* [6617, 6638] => 13.54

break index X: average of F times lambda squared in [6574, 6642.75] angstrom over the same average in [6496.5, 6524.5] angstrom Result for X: 1.0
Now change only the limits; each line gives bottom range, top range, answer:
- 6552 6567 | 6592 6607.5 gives 1.06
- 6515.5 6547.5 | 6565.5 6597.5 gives 0.98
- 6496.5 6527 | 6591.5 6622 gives 1.03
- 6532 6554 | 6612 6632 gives 1.01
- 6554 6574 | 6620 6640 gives 1.07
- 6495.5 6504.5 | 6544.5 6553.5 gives 1.04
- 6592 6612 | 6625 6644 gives 1.01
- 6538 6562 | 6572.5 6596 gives 1.02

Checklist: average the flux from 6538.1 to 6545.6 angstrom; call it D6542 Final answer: 14.3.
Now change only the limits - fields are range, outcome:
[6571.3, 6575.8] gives 13.5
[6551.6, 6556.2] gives 13.4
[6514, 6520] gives 14.1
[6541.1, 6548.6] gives 14.2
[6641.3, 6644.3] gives 13.8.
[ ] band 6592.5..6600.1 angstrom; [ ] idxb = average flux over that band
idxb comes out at 13.8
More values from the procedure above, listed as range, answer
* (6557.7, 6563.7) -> 13.1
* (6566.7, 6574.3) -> 13.2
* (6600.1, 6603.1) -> 13.8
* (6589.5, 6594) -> 13.8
